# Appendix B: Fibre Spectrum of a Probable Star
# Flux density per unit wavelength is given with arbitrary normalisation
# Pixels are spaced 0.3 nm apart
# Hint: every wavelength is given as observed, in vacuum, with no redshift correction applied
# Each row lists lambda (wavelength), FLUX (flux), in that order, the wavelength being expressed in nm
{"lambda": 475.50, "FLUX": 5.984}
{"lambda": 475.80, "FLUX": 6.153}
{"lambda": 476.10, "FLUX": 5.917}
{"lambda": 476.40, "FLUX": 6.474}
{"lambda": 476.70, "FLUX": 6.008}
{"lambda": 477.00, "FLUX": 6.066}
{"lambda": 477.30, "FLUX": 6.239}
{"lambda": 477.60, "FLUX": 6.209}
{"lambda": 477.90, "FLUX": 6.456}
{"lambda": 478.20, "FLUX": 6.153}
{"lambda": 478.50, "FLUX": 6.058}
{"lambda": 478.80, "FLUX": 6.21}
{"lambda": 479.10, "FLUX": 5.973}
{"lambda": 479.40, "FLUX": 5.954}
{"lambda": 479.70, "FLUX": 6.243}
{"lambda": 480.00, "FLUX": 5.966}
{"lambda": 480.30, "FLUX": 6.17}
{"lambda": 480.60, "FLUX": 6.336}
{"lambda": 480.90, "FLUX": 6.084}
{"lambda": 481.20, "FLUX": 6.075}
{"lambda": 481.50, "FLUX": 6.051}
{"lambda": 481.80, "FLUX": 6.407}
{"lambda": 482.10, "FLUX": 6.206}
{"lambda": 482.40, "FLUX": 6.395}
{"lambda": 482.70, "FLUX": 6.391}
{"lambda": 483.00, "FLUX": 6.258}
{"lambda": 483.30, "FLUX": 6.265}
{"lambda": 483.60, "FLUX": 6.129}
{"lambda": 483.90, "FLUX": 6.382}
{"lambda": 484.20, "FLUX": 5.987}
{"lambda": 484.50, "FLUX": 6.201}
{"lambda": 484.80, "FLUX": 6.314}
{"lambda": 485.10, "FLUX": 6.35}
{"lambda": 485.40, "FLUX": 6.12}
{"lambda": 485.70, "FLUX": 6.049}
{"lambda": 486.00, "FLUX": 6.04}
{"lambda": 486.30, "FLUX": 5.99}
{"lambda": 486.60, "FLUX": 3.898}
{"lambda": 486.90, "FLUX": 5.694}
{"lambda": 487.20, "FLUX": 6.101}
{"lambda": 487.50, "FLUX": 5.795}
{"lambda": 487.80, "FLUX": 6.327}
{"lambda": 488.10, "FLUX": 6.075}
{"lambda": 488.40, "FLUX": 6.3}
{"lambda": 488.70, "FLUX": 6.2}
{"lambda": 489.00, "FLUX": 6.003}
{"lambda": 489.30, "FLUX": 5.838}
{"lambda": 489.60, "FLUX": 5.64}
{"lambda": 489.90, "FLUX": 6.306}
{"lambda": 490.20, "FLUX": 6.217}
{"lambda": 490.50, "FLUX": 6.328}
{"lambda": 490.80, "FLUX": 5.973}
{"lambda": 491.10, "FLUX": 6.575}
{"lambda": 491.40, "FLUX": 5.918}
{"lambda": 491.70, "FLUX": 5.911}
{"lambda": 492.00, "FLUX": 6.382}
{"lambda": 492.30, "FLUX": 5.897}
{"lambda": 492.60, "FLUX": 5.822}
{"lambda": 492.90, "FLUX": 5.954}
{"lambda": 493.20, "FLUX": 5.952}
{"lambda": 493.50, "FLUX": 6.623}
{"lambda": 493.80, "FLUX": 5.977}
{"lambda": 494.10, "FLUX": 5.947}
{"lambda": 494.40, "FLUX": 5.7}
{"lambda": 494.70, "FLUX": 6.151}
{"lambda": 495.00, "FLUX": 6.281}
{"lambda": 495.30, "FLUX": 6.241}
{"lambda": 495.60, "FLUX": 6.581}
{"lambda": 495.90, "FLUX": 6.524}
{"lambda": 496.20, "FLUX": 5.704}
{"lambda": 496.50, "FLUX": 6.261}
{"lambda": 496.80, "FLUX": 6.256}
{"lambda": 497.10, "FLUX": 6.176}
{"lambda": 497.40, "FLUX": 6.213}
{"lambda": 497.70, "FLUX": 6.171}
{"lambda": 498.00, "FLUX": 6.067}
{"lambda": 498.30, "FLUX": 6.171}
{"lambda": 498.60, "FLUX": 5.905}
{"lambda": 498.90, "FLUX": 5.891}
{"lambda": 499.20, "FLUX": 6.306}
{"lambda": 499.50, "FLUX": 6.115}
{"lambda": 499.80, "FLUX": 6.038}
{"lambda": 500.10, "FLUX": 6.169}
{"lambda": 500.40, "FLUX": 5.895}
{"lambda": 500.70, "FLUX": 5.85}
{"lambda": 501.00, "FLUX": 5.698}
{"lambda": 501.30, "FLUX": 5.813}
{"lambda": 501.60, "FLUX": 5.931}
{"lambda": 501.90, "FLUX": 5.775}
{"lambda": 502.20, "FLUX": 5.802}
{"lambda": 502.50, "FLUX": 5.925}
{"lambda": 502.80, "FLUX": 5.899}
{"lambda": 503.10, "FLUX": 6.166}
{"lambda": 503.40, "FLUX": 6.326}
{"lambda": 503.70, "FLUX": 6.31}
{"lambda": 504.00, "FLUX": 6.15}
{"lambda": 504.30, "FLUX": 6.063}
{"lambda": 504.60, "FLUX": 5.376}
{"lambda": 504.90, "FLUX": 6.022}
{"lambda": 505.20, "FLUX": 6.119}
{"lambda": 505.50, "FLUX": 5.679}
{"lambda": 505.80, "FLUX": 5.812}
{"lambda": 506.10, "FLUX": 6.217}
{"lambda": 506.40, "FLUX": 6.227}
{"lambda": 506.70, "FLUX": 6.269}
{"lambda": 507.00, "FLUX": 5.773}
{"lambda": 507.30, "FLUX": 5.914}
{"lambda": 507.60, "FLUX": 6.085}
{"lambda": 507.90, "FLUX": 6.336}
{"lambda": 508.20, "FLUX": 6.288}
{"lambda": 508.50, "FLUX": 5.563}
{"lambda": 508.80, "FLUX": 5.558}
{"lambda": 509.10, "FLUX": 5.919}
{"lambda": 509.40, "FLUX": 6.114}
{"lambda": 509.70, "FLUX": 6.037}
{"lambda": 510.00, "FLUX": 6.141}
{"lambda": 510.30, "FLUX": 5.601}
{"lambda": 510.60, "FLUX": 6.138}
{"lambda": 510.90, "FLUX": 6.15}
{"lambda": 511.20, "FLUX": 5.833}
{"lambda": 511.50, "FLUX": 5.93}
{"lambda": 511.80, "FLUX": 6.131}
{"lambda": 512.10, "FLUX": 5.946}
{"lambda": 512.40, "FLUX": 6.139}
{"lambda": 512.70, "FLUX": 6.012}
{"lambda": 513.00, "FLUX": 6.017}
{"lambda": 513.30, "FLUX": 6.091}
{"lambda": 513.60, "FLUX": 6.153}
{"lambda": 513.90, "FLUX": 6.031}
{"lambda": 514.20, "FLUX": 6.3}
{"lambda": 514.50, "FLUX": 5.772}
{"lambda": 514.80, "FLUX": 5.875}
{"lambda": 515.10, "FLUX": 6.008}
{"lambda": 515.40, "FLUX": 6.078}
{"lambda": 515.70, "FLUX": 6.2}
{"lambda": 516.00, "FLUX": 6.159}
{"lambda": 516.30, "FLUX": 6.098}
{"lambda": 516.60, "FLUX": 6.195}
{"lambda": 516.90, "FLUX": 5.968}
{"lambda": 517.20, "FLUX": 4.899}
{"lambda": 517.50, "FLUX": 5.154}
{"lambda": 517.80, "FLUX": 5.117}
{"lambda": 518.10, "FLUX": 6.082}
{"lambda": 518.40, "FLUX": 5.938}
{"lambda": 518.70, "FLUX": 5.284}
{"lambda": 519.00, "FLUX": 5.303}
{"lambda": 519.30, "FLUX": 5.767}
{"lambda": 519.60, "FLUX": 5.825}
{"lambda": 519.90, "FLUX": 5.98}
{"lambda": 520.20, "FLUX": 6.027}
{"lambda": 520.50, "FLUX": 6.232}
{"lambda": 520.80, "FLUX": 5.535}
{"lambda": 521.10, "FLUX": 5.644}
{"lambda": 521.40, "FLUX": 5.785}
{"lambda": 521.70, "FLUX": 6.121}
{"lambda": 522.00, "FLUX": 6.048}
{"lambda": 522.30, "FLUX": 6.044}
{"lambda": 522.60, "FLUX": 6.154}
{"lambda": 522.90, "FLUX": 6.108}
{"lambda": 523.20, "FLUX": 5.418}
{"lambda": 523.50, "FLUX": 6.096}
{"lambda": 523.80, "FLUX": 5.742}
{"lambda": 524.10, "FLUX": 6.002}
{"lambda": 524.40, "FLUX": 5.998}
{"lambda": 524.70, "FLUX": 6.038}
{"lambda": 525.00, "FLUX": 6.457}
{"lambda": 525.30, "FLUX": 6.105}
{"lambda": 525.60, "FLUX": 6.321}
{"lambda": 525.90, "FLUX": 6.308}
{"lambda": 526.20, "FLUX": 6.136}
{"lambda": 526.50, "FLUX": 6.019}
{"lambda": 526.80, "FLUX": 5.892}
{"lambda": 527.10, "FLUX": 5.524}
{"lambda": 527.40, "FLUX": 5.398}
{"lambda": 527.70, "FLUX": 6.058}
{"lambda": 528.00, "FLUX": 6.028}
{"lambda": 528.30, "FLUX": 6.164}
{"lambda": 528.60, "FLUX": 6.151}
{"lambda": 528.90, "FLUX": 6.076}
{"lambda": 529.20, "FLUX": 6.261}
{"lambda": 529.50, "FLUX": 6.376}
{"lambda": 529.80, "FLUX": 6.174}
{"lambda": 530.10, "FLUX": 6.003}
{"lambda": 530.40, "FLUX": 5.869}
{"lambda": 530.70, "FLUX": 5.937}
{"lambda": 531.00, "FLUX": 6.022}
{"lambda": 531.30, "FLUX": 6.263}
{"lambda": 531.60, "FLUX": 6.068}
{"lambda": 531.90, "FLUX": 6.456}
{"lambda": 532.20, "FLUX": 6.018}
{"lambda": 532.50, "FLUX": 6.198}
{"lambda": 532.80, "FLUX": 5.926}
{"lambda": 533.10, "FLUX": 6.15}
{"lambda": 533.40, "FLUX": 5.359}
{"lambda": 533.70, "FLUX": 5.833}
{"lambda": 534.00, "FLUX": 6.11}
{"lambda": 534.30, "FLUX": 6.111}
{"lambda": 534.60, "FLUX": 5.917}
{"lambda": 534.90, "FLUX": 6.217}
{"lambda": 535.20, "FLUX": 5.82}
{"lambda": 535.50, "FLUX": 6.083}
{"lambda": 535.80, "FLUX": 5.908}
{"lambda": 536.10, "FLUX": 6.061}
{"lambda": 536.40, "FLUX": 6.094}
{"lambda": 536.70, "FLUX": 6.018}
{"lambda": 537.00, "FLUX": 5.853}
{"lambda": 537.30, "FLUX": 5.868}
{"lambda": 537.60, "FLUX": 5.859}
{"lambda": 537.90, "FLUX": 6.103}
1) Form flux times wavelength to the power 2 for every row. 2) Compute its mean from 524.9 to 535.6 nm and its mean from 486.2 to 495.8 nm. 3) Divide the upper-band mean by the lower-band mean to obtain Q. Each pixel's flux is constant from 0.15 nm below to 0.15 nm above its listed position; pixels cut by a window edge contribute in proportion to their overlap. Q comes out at 1.17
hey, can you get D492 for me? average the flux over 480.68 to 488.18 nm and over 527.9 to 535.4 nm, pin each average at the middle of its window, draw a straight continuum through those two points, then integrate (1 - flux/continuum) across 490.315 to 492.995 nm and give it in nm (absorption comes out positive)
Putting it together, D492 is -0.01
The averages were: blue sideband 6.07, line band 6.09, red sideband 6.06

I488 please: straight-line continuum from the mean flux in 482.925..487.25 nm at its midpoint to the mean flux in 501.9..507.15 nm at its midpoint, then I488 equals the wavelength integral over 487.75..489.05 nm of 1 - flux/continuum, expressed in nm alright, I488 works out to -0.04 nm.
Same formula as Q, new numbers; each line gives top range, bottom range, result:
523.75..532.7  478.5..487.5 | 1.20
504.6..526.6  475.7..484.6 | 1.11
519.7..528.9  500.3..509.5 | 1.08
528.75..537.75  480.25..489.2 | 1.20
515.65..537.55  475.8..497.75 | 1.14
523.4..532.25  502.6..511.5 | 1.10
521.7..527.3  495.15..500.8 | 1.09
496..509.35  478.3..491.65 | 1.06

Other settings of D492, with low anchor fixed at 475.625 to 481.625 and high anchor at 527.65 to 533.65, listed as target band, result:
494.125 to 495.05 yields 0.02 nm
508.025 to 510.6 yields 0.08 nm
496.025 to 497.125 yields 0.00 nm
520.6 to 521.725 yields 0.06 nm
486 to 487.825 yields 0.15 nm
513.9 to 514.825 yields 0.01 nm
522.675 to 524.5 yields 0.05 nm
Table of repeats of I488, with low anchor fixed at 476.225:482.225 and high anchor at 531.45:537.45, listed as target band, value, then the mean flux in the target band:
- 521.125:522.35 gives 0.02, 5.96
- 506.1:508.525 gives 0.00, 6.09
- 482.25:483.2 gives -0.03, 6.34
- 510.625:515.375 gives 0.03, 6.03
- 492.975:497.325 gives -0.03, 6.17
